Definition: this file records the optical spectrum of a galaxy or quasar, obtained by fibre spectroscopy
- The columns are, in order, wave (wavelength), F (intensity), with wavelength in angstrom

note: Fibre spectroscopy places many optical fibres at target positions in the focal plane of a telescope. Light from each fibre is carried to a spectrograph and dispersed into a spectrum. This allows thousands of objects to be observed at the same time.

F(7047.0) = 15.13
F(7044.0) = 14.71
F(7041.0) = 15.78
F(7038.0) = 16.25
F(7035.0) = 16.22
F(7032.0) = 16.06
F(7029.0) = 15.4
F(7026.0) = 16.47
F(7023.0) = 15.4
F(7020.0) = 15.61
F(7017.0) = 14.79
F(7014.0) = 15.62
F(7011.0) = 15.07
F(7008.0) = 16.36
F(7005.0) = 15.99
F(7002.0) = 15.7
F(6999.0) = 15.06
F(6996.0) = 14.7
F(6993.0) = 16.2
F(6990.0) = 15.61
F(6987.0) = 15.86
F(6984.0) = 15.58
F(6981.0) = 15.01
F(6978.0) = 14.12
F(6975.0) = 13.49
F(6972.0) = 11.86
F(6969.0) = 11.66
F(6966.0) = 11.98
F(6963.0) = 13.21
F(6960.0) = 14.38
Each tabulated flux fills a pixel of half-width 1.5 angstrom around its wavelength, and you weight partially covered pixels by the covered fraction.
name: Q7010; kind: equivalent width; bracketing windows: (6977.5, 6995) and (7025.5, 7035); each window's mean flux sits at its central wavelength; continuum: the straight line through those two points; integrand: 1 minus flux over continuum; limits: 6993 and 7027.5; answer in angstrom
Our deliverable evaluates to 0.4 angstrom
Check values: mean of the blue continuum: 15.4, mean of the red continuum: 16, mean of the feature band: 15.6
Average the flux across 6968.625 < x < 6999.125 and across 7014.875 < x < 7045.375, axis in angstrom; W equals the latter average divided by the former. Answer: 1.1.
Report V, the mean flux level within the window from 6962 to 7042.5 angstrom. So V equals 15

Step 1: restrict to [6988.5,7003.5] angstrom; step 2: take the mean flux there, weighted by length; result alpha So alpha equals 15.5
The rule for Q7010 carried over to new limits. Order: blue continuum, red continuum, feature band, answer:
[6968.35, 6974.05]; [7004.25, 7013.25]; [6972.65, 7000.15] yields -3.0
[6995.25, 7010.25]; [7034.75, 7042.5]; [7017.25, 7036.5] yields 0.1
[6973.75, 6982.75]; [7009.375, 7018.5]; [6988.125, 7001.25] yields -0.7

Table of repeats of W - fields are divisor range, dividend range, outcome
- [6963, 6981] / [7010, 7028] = 1.20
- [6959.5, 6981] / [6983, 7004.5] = 1.19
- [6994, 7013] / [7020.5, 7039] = 1.03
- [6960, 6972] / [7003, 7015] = 1.26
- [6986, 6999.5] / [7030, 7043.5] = 1.03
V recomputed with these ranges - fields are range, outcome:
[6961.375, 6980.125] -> 12.8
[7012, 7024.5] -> 15.3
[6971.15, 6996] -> 14.8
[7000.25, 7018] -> 15.6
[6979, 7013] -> 15.5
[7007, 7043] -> 15.7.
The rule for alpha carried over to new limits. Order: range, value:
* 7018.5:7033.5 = 15.8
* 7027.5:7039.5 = 16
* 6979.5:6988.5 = 15.5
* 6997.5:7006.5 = 15.6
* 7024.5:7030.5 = 15.9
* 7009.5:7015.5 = 15.3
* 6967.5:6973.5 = 11.8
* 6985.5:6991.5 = 15.7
